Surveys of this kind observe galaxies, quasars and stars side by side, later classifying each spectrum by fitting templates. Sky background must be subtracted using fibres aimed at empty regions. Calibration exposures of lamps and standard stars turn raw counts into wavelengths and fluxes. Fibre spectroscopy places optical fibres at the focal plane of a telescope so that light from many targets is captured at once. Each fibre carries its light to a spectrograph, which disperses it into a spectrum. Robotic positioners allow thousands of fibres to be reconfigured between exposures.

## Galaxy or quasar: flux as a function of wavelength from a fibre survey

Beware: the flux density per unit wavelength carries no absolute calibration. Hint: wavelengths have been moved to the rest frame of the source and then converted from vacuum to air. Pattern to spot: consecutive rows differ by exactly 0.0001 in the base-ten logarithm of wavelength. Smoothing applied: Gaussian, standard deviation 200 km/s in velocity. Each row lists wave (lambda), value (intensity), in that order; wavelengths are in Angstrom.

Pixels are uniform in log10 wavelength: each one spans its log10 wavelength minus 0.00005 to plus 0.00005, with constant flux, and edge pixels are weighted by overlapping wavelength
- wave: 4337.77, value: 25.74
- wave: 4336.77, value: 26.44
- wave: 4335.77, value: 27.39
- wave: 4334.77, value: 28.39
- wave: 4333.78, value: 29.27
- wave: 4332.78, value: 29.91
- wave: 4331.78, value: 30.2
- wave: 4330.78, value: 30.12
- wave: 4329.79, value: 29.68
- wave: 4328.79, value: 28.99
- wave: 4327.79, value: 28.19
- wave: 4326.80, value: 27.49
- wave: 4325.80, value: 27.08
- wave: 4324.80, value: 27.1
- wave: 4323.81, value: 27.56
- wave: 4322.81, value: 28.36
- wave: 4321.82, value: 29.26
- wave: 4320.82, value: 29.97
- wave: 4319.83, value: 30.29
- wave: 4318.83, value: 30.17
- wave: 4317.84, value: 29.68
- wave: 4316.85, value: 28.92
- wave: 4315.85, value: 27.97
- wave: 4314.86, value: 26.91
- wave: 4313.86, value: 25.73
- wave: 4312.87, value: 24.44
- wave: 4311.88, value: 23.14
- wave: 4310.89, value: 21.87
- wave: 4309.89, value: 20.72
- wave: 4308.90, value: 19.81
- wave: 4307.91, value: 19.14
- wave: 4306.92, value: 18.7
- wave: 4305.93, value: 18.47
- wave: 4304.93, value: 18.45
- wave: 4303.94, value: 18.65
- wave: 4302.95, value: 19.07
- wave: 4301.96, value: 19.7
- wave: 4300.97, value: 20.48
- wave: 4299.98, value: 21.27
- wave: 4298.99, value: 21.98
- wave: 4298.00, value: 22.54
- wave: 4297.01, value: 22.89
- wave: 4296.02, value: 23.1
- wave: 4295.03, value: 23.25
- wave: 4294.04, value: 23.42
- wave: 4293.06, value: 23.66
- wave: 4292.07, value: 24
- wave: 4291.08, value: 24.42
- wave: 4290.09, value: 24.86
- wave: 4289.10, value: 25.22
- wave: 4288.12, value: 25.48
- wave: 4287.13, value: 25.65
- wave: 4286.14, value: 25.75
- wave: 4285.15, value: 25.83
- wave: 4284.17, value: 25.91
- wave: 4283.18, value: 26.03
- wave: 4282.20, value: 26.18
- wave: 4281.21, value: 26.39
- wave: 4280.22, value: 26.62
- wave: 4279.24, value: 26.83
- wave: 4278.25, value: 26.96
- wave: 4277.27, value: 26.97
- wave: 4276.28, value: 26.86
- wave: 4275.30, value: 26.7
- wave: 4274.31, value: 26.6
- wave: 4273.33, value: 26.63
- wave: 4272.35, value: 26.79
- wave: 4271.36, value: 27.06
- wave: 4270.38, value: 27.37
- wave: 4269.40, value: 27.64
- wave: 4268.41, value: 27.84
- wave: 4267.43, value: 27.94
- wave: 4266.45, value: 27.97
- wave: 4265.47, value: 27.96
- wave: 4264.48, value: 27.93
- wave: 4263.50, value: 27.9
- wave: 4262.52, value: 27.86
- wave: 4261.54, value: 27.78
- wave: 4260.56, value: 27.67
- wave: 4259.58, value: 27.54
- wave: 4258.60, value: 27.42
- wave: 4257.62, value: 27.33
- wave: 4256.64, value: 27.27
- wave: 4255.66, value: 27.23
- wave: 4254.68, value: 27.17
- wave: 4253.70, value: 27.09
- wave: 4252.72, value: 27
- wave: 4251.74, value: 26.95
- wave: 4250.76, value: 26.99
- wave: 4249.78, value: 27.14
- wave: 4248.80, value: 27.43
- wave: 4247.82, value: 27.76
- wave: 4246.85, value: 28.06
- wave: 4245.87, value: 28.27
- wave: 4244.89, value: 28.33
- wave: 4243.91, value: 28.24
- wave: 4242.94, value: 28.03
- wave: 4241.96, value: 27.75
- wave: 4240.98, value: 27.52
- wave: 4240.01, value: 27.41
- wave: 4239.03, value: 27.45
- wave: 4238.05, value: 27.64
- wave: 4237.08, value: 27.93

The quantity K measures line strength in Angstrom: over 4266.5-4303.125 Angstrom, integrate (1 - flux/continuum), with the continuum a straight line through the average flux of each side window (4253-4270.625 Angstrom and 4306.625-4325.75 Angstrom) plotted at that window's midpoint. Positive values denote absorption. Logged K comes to 2.45 Angstrom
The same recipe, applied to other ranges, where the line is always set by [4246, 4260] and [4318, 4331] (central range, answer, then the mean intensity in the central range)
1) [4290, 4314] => 5.7 Angstrom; 21.6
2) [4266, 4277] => 0.2 Angstrom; 27.2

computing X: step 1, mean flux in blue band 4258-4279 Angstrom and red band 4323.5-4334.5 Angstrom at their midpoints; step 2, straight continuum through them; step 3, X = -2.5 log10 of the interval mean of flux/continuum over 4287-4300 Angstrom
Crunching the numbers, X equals 0.18 mag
